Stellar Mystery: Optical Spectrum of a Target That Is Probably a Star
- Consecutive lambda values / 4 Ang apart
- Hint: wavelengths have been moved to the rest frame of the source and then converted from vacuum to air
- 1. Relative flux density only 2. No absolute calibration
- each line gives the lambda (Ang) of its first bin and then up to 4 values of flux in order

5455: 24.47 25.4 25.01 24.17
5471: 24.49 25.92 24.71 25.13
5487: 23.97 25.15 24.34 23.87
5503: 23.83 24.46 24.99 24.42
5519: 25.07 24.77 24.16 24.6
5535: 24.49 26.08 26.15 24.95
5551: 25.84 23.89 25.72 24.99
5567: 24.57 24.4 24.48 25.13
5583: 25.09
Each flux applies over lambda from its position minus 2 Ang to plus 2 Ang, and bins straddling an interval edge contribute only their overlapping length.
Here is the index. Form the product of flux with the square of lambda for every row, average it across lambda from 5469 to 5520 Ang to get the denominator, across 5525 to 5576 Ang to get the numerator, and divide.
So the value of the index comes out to 1.03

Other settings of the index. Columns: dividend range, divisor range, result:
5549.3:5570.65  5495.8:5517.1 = 1.05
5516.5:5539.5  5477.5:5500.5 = 1.02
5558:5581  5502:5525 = 1.03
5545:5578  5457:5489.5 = 1.03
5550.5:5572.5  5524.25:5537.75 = 1.02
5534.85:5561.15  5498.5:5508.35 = 1.07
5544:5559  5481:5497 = 1.04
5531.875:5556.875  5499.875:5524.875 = 1.04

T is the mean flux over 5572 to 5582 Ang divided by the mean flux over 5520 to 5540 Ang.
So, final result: 1.00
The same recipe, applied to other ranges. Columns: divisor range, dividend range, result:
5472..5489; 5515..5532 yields 0.99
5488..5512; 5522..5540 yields 1.01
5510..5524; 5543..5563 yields 1.02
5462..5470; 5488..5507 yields 0.99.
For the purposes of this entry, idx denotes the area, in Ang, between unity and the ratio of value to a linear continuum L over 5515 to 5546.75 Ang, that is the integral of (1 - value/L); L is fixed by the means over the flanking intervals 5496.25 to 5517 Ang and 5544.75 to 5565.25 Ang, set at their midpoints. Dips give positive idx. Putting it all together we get -0.4 Ang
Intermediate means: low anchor 24.3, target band 25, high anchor 25.1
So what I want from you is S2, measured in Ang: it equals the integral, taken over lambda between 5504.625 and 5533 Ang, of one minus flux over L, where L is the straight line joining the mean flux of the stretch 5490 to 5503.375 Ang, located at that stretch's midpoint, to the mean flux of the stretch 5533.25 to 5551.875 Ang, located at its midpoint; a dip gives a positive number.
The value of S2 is 0.3 Ang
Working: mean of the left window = 24.3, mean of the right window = 25.5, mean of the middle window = 24.6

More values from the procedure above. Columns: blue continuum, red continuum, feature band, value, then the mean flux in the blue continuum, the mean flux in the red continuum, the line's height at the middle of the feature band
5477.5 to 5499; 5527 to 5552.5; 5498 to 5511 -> 0.31 Ang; 24.6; 25.2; 24.8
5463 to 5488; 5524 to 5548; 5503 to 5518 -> 0.24 Ang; 24.8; 25.1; 24.9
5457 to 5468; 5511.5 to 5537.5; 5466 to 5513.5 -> 0.39 Ang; 24.9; 24.6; 24.8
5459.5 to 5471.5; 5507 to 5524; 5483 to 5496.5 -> 0.07 Ang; 24.7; 24.8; 24.7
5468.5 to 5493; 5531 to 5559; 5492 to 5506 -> 0.48 Ang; 24.9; 25.2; 25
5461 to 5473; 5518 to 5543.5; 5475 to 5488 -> -0.11 Ang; 24.6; 25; 24.7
